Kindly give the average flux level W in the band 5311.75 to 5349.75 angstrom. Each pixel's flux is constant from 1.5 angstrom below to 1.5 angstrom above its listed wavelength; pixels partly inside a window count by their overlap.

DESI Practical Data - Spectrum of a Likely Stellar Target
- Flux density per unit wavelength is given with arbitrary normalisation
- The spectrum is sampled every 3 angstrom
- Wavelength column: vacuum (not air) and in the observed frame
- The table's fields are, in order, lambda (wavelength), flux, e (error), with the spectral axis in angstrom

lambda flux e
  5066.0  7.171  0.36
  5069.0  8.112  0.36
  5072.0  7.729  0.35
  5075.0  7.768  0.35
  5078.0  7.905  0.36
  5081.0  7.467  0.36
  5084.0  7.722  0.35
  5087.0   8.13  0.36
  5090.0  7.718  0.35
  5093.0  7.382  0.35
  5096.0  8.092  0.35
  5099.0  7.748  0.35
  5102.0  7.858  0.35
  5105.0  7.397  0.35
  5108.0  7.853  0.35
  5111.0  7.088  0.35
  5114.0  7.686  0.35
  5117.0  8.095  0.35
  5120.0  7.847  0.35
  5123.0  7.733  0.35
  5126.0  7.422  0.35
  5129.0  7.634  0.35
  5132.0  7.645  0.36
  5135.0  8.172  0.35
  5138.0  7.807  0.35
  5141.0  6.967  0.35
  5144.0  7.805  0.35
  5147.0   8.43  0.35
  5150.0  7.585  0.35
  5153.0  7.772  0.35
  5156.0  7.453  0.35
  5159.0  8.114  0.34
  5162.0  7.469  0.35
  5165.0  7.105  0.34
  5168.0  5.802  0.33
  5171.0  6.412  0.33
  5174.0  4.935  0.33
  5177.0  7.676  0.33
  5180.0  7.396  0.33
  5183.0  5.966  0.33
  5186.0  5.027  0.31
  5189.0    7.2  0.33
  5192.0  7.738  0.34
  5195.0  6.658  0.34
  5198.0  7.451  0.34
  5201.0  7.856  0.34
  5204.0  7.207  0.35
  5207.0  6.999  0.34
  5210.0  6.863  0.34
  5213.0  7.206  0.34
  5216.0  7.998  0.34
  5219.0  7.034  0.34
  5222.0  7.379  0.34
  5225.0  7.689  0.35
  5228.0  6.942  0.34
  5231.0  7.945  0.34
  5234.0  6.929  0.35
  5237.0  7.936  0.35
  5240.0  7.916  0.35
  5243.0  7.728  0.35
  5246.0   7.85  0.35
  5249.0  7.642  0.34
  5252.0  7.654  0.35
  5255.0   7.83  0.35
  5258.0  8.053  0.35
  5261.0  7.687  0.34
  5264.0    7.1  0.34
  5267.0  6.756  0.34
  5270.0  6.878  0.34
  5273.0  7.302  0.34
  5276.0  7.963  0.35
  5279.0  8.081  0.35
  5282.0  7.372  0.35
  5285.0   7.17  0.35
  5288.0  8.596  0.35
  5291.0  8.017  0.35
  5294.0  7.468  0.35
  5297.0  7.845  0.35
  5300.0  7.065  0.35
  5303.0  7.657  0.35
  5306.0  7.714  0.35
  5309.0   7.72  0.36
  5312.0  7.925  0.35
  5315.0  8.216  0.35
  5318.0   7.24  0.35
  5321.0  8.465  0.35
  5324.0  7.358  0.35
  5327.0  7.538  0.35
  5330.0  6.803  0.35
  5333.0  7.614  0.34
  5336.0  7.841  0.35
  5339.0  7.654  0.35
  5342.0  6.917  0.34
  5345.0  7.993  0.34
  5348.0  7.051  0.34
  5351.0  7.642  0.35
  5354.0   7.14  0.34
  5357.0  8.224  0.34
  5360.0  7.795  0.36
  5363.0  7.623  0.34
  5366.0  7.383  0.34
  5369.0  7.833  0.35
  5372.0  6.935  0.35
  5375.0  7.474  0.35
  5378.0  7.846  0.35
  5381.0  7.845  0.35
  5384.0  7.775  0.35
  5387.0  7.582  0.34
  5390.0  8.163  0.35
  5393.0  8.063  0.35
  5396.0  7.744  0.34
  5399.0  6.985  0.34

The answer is 7.57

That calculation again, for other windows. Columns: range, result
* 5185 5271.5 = 7.36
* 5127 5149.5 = 7.76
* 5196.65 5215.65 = 7.31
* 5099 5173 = 7.53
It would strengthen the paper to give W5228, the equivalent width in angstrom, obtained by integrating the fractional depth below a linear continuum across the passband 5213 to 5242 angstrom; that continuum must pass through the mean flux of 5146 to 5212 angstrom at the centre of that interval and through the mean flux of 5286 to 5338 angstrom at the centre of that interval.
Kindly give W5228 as -0.9 angstrom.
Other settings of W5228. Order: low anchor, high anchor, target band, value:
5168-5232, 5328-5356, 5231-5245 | -1.1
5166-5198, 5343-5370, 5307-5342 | -1.1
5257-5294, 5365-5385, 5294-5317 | -0.4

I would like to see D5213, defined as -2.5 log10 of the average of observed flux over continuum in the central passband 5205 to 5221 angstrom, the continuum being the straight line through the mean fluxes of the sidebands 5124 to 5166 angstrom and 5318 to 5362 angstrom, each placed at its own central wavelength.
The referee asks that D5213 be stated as 0.06 mag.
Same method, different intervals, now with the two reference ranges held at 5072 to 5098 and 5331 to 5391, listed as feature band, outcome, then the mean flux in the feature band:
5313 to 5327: -0.02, 7.79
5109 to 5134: 0.01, 7.66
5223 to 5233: 0.03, 7.49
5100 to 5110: 0.01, 7.67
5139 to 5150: 0.00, 7.72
